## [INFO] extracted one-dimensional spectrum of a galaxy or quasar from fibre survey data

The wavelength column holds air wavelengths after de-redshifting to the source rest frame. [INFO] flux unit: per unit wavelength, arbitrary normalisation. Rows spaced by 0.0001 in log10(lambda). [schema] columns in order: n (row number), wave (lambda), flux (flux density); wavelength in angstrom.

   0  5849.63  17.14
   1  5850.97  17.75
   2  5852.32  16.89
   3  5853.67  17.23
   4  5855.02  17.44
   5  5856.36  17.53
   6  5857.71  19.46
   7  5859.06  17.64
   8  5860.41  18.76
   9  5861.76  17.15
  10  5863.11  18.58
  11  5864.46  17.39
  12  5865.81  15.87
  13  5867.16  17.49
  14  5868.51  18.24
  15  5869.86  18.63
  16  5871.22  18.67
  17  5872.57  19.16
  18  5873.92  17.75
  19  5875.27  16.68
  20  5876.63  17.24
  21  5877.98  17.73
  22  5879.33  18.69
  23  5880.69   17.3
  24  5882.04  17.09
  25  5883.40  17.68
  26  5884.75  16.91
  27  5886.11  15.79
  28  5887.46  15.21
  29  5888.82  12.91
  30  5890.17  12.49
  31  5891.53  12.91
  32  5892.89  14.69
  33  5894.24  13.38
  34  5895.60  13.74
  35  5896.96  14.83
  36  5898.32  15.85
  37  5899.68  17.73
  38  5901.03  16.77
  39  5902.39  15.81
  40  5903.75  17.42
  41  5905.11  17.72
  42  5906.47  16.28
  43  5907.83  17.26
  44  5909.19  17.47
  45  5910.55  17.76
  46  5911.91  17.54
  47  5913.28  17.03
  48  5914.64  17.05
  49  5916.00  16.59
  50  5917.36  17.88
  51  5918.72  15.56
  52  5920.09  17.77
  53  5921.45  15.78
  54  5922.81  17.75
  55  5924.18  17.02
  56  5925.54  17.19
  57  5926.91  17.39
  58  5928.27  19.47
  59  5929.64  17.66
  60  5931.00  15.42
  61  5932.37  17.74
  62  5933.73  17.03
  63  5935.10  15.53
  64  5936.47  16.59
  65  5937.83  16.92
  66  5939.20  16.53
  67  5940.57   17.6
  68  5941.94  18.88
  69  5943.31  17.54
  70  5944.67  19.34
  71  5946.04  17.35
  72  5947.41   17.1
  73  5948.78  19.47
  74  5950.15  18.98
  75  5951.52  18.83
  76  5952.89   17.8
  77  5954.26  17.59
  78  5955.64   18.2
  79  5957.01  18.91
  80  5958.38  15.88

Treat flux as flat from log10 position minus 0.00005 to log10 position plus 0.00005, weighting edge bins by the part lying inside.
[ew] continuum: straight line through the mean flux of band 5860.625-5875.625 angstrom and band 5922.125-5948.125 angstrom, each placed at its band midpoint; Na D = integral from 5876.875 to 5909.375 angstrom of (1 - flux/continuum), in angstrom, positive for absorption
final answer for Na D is 3.1 angstrom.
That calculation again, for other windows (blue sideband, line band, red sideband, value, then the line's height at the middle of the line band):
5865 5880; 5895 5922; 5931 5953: 1.55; 17.7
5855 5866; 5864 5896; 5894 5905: 0.93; 16.9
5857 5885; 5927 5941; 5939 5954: 0.82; 18.1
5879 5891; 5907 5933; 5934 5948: -0.67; 16.8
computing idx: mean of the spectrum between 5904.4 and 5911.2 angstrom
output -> 17.3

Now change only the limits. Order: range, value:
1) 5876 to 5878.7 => 17.6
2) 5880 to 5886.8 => 16.9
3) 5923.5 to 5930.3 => 17.7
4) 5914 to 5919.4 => 16.8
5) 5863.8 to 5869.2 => 17.3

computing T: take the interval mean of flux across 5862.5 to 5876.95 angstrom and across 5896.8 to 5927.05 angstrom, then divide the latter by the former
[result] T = 0.95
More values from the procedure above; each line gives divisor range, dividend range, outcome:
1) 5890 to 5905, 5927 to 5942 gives 1.13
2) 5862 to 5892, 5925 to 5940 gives 1.01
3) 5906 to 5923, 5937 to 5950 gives 1.05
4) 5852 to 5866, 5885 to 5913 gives 0.89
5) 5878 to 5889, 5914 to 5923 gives 1.01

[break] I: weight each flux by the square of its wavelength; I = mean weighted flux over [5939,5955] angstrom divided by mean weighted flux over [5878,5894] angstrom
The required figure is 1.18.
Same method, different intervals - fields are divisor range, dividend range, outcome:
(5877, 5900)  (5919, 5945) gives 1.13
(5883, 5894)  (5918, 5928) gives 1.17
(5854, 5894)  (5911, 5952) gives 1.05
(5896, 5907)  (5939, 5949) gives 1.11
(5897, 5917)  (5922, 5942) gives 1.02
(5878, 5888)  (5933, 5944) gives 1.02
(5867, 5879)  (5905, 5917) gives 0.97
